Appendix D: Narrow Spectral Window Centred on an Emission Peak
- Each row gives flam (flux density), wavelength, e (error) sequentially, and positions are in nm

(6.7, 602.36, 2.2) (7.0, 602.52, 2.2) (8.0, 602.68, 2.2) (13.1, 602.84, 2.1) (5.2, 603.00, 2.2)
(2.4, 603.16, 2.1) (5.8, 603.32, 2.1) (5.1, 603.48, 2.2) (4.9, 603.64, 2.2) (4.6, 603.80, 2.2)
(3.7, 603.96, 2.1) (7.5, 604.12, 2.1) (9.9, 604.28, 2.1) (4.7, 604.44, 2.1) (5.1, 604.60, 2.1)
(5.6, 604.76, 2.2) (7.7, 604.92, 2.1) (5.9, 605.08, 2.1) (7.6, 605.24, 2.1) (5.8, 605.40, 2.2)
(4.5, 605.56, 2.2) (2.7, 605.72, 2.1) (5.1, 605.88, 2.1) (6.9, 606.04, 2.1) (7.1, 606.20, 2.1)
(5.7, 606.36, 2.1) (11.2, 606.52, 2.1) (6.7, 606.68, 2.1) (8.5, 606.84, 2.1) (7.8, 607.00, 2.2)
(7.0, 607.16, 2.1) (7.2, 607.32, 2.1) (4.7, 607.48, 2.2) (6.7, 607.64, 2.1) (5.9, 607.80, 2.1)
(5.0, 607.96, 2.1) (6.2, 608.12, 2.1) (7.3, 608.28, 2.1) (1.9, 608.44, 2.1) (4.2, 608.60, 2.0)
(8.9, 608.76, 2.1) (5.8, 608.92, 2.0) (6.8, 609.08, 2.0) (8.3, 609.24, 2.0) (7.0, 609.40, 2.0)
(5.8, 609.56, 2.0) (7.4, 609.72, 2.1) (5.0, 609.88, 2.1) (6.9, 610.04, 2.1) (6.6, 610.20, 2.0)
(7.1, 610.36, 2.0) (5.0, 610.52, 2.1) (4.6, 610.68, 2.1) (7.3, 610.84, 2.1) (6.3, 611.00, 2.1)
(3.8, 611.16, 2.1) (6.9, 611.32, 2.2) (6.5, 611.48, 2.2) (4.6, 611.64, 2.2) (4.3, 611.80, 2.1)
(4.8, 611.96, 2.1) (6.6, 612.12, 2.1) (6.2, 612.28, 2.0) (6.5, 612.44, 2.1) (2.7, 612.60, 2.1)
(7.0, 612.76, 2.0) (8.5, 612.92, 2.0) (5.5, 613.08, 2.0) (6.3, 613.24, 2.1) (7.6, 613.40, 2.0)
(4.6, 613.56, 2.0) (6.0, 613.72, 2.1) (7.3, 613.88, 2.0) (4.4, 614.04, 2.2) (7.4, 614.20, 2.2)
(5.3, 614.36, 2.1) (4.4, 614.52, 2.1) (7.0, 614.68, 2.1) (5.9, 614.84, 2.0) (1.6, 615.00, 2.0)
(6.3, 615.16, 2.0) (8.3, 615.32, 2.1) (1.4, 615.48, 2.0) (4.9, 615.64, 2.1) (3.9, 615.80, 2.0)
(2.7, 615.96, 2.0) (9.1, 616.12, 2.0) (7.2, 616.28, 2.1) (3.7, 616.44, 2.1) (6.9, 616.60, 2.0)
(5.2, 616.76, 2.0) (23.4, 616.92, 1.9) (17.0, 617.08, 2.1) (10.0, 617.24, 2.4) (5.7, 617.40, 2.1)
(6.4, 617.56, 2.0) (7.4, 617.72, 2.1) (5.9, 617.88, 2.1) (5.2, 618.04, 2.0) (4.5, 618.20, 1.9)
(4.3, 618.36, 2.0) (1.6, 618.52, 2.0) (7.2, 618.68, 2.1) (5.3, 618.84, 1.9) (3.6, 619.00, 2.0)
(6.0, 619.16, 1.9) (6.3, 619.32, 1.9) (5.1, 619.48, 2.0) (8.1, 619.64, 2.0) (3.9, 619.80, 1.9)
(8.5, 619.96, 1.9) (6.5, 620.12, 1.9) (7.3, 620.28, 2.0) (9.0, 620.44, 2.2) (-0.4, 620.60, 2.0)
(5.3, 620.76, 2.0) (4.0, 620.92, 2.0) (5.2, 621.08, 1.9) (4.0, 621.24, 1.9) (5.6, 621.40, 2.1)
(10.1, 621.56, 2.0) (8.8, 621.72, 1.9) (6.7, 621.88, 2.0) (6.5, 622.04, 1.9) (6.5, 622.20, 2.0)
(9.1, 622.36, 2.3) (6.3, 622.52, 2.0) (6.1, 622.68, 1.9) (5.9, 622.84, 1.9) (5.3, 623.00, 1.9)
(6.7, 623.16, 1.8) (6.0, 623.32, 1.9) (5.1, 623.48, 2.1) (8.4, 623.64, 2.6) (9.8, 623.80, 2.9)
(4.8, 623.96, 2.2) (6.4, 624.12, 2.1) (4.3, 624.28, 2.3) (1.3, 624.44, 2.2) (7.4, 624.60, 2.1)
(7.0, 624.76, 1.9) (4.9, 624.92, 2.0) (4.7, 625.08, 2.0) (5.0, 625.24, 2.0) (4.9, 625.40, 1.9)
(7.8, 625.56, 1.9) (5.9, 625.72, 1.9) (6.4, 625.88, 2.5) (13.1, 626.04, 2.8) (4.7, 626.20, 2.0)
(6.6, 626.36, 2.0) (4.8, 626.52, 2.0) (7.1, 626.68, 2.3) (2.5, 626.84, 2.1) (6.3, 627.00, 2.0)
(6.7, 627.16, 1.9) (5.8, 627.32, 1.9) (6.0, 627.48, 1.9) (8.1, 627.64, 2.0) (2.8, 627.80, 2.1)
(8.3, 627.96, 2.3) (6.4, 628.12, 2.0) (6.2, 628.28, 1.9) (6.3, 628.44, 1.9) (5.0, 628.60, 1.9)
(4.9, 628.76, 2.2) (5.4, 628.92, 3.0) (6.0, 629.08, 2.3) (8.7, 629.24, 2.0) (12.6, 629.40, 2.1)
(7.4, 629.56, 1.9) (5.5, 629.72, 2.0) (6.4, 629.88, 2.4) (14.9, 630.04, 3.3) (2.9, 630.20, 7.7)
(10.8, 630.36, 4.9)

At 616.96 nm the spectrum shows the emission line H-beta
